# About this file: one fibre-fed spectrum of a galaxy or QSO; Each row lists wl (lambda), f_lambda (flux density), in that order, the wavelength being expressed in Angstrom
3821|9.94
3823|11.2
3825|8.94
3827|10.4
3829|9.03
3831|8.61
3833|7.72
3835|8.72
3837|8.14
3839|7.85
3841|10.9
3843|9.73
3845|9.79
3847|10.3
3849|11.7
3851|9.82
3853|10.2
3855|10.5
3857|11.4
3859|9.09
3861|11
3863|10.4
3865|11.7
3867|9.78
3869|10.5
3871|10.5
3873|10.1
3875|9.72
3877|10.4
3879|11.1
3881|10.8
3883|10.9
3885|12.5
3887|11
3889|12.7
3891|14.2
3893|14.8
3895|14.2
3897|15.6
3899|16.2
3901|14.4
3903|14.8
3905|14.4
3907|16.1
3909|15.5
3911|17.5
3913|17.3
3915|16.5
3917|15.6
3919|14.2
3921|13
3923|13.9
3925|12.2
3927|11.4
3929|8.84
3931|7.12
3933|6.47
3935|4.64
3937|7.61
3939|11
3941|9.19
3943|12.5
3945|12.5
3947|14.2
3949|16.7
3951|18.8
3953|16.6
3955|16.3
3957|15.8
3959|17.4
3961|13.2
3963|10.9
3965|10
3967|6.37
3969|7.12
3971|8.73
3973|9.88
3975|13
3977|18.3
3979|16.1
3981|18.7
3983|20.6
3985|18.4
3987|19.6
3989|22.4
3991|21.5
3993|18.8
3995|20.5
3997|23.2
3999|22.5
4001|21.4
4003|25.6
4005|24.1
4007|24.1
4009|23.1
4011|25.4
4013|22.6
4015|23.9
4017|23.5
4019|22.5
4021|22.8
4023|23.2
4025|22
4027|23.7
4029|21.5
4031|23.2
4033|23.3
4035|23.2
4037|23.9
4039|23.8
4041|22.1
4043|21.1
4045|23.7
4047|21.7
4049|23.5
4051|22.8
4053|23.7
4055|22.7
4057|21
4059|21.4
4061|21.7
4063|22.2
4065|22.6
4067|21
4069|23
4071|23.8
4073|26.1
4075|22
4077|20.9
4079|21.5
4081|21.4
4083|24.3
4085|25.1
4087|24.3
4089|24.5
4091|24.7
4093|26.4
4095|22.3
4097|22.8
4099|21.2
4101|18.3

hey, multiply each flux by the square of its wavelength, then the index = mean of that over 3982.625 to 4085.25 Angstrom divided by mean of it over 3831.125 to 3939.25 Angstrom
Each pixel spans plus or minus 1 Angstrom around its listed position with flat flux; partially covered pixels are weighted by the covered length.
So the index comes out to 2.10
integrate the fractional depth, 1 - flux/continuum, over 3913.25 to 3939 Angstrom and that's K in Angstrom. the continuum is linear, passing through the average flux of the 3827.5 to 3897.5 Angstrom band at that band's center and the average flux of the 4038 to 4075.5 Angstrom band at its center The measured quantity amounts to 5.9 Angstrom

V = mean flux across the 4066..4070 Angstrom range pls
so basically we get 22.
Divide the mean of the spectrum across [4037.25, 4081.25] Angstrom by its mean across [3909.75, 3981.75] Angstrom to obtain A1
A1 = 1.8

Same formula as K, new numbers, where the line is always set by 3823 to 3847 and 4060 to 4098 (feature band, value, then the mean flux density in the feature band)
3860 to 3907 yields -1.07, 12.3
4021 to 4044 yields -2.58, 22.8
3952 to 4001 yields 3.52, 16.2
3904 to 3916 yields -2.40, 16.2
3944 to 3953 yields 0.04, 15.7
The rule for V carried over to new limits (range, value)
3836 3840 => 8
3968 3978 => 11.4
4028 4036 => 22.8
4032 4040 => 23.6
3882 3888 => 11.5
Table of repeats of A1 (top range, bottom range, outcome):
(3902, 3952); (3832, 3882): 1.28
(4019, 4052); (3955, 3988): 1.62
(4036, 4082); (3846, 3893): 2.05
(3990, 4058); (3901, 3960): 1.70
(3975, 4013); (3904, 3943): 1.73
